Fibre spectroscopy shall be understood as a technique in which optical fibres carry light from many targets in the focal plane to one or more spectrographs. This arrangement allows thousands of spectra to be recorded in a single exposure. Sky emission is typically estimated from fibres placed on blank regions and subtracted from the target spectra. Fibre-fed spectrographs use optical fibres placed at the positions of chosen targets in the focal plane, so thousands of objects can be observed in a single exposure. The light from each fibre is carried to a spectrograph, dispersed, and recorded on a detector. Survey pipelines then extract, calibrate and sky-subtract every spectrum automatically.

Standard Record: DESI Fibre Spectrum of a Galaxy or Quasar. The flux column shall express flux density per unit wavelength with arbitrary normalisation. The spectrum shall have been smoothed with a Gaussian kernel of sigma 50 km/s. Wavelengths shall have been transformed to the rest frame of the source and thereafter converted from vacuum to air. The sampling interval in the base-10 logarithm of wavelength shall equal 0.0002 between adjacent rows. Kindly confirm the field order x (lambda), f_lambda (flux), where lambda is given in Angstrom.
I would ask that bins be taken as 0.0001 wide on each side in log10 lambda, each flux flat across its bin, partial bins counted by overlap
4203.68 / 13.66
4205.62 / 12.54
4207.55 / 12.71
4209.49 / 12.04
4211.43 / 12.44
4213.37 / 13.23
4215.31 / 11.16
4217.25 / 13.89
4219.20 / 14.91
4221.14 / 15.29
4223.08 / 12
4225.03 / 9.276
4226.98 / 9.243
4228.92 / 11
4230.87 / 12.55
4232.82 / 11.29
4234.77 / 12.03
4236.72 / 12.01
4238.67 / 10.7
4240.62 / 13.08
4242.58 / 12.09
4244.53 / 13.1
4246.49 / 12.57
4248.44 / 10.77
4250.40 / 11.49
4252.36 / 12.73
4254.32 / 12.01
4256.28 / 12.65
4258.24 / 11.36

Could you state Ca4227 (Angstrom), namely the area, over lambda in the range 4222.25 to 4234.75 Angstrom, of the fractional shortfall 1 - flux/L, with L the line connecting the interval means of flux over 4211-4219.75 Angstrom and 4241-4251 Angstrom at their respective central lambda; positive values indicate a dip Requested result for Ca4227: 1.7 Angstrom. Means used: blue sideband 13.1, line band 11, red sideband 12.1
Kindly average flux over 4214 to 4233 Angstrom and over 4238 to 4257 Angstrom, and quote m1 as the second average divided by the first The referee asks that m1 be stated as 1.0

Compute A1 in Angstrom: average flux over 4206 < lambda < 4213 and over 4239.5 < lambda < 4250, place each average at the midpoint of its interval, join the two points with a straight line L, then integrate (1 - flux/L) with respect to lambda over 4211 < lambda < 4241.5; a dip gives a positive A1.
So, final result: 0.6 Angstrom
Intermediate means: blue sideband 12.5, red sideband 12.3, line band 12.1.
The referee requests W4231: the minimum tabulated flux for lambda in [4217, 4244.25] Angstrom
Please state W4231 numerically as 9.243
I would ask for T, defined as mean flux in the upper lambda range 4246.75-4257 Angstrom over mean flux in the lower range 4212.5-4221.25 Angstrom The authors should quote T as 0.88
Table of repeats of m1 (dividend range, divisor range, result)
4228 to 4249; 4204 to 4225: 0.93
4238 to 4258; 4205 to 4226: 0.95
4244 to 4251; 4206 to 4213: 0.96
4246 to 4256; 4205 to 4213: 0.96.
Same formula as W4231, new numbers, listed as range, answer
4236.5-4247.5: 10.7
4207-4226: 9.276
